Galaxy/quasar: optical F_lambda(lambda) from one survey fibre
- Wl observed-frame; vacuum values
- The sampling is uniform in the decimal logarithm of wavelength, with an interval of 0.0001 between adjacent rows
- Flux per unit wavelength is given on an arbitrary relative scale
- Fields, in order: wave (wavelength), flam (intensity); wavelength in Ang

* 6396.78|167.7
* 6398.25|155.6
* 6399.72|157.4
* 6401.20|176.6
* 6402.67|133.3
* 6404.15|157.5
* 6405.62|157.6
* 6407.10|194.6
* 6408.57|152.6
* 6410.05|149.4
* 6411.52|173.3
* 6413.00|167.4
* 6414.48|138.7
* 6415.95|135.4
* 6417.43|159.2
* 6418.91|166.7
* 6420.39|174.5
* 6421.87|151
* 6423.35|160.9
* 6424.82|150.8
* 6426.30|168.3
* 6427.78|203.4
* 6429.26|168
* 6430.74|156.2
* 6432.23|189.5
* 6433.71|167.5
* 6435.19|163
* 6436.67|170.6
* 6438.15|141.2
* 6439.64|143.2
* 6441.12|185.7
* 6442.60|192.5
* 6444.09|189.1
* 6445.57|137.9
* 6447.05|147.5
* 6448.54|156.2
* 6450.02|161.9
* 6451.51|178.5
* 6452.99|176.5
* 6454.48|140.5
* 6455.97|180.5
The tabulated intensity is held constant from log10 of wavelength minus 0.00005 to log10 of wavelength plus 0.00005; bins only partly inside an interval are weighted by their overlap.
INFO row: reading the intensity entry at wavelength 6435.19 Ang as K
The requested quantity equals 163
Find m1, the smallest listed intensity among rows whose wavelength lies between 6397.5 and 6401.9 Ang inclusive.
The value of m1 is 155.6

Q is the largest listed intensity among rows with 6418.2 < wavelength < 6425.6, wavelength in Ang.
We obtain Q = 174.5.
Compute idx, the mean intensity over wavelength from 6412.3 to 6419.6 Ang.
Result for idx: 153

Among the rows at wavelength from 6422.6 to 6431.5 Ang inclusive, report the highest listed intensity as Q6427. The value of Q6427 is 203.4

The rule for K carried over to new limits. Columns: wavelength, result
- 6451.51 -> 178.5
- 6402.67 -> 133.3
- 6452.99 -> 176.5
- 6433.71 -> 167.5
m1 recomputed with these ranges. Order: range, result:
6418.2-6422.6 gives 151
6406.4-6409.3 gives 152.6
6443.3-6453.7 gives 137.9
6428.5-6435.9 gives 156.2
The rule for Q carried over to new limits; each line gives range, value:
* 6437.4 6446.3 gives 192.5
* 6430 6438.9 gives 189.5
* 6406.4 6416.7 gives 194.6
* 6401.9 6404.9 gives 157.5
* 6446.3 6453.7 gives 178.5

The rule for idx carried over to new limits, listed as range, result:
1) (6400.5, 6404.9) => 156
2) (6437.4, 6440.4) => 143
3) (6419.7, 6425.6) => 159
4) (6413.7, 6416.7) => 138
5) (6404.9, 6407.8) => 176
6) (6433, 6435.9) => 165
